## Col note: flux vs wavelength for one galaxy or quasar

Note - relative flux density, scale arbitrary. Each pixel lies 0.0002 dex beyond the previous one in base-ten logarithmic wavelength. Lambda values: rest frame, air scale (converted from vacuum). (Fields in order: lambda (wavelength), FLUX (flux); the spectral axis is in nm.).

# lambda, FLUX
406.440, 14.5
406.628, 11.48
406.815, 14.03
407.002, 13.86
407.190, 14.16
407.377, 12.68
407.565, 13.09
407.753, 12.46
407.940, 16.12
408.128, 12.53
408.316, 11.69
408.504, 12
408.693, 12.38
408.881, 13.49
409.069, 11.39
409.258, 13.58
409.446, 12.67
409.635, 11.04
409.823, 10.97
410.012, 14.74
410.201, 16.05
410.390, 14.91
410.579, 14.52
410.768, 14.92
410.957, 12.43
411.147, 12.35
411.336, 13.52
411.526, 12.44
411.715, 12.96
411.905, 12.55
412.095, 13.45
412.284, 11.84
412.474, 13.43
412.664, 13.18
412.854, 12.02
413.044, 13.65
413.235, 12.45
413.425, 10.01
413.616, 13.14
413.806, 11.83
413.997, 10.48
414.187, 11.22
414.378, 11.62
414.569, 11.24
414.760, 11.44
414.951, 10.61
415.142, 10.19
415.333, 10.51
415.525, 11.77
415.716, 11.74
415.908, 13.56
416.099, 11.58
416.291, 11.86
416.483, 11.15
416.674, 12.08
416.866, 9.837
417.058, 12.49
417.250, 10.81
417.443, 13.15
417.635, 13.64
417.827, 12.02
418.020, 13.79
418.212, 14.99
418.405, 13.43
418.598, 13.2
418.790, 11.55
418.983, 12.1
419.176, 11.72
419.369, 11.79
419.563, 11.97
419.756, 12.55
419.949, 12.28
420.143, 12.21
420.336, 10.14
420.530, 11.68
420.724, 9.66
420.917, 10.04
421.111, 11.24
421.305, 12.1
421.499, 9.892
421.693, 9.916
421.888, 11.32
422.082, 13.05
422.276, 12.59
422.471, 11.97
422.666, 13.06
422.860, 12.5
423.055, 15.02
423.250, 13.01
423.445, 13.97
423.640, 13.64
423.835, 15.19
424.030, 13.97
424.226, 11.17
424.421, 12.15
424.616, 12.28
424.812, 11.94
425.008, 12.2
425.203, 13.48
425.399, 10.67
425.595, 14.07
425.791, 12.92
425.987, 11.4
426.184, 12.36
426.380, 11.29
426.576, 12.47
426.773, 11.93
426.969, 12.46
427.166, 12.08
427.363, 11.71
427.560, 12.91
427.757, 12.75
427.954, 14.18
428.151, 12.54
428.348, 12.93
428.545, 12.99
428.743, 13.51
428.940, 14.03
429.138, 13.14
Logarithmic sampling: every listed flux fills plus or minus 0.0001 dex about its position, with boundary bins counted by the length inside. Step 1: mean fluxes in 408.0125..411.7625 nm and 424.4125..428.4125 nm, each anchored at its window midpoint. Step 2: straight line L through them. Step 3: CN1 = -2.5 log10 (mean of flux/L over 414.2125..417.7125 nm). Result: 0.11 mag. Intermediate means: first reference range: 13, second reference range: 12.4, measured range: 11.6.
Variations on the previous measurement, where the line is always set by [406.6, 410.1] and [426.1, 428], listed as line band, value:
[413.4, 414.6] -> 0.12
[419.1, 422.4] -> 0.10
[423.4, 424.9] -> -0.05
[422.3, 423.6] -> -0.06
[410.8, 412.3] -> 0.00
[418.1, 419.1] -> -0.04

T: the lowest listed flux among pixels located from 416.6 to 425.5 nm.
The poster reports 9.66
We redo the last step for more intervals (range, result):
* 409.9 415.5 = 10.01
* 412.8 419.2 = 9.837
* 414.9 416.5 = 10.19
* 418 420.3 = 11.55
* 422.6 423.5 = 12.5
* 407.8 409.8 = 11.04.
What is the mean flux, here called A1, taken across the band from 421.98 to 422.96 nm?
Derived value 12.6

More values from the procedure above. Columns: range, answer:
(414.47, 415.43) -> 10.8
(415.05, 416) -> 11.5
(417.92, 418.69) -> 13.8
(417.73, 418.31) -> 13.6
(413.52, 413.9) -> 12.5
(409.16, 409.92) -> 12.1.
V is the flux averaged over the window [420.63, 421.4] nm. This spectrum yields 10.8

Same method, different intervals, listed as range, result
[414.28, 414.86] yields 11.4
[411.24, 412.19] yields 13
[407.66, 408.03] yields 14.3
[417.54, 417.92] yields 12.8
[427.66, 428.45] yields 13.1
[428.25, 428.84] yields 13.1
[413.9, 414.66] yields 11.1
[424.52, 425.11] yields 12.2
